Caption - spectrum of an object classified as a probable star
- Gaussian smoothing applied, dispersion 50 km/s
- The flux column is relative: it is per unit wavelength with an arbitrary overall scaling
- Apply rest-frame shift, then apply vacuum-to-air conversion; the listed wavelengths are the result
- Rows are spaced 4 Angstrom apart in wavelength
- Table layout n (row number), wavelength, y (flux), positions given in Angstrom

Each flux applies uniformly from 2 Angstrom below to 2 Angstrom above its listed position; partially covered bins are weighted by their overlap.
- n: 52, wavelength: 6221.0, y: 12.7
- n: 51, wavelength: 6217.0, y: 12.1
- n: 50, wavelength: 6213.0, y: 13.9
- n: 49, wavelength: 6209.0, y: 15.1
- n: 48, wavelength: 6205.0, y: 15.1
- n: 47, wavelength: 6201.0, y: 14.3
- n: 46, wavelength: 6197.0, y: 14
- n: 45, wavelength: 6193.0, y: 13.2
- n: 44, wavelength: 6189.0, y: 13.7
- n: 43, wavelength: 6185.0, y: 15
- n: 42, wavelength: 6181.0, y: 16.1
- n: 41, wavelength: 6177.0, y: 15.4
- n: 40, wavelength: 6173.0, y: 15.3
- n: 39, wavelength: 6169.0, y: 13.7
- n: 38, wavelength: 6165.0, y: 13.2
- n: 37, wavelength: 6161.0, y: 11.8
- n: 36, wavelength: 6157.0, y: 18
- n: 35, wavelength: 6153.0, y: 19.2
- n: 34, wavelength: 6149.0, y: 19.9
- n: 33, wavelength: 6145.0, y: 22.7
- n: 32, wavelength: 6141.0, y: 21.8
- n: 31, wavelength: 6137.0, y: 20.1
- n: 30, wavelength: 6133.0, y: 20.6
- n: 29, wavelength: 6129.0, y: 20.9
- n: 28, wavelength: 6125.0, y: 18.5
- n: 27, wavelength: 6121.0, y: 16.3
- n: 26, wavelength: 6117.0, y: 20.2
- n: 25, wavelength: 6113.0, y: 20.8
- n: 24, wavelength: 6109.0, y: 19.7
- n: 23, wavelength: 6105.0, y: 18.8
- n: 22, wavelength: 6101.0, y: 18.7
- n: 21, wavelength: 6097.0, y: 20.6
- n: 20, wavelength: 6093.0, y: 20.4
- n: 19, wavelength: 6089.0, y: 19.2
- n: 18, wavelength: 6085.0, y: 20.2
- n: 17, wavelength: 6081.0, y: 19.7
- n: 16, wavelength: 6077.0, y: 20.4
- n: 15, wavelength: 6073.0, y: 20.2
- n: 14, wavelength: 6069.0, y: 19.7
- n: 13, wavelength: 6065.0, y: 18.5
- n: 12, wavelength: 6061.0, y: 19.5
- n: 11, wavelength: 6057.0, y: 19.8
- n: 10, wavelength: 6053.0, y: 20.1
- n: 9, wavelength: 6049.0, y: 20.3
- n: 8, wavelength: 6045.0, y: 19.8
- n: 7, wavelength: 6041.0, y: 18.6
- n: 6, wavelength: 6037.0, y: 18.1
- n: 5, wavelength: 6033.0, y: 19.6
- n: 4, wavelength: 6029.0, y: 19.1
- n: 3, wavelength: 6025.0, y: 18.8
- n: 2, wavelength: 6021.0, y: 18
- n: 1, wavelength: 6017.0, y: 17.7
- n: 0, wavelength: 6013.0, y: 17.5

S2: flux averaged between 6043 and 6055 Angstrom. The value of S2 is 20.1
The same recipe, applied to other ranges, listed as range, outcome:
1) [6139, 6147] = 22.2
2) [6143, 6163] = 18.3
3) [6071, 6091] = 19.9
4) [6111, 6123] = 19.1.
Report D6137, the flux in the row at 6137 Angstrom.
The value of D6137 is 20.1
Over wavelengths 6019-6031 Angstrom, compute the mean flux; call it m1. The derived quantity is 18.6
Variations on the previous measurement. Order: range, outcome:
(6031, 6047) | 19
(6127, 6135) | 20.8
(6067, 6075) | 19.9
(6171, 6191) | 15.1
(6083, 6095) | 19.9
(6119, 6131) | 18.6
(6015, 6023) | 17.9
